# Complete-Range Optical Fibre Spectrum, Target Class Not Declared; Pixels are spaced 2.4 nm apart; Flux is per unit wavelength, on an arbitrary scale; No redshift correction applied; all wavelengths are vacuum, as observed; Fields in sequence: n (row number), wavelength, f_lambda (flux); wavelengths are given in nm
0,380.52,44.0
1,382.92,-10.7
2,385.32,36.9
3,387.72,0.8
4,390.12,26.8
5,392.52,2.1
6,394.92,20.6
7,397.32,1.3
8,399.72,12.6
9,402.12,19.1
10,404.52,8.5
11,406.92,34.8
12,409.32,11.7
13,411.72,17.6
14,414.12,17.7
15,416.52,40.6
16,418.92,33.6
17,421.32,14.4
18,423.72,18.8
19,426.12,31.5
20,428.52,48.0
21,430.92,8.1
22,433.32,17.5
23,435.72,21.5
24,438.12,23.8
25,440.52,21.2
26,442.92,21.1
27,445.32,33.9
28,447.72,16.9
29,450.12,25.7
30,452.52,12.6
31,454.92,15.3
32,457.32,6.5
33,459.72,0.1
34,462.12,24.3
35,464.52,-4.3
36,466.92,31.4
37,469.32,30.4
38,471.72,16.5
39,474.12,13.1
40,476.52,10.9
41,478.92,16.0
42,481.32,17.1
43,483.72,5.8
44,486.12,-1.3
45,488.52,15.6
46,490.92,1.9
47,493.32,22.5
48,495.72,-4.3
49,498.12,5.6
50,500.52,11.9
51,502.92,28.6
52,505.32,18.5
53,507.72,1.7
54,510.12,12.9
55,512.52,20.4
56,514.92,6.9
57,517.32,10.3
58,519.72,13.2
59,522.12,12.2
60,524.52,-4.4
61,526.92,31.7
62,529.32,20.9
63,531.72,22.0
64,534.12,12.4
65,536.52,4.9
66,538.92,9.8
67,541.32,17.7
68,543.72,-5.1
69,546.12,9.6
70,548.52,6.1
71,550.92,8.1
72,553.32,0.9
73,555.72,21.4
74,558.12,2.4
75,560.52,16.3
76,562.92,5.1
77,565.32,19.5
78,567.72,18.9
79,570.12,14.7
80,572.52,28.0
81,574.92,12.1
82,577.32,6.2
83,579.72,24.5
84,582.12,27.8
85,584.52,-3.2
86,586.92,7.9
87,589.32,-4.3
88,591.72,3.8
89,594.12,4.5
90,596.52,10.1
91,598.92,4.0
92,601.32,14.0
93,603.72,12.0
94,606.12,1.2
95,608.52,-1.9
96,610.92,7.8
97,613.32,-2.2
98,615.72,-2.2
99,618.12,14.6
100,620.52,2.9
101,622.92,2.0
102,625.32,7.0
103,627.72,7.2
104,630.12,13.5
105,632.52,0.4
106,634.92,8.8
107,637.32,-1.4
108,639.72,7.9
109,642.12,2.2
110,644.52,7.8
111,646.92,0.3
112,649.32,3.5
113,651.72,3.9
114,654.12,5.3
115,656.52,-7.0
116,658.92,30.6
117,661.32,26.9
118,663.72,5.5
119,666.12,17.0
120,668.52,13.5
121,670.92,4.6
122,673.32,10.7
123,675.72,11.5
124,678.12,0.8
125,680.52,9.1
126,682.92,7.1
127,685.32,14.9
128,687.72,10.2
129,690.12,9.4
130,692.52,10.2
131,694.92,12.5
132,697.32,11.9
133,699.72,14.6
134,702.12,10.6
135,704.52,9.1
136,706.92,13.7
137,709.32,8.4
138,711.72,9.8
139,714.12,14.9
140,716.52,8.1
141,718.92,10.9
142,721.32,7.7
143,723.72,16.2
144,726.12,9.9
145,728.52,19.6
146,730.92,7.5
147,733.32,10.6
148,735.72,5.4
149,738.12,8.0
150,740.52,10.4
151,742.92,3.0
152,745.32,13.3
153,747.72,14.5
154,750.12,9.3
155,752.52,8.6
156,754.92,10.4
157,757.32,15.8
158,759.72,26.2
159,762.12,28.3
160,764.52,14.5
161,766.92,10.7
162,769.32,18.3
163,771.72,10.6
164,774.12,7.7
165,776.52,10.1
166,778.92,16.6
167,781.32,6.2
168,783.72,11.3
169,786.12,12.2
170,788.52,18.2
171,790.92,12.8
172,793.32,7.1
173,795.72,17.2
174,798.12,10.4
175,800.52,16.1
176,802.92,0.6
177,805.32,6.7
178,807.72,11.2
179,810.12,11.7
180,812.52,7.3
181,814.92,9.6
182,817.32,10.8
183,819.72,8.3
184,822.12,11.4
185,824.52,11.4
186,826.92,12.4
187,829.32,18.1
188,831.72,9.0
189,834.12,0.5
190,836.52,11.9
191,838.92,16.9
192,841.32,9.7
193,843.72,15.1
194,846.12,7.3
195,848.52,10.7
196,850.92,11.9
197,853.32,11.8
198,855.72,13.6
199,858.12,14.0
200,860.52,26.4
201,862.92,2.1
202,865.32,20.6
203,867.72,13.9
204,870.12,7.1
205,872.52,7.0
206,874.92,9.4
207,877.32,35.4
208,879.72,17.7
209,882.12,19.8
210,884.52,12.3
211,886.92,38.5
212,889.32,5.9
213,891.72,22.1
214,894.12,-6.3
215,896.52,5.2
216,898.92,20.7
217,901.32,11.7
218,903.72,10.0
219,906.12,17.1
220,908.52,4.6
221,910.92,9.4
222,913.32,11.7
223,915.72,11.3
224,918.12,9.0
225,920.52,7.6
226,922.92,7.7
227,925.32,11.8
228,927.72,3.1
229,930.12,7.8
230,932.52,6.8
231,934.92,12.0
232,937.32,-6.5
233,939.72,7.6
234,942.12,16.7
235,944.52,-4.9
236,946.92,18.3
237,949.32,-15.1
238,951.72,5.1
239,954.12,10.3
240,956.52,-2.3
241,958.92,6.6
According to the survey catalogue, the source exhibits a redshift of 0.770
